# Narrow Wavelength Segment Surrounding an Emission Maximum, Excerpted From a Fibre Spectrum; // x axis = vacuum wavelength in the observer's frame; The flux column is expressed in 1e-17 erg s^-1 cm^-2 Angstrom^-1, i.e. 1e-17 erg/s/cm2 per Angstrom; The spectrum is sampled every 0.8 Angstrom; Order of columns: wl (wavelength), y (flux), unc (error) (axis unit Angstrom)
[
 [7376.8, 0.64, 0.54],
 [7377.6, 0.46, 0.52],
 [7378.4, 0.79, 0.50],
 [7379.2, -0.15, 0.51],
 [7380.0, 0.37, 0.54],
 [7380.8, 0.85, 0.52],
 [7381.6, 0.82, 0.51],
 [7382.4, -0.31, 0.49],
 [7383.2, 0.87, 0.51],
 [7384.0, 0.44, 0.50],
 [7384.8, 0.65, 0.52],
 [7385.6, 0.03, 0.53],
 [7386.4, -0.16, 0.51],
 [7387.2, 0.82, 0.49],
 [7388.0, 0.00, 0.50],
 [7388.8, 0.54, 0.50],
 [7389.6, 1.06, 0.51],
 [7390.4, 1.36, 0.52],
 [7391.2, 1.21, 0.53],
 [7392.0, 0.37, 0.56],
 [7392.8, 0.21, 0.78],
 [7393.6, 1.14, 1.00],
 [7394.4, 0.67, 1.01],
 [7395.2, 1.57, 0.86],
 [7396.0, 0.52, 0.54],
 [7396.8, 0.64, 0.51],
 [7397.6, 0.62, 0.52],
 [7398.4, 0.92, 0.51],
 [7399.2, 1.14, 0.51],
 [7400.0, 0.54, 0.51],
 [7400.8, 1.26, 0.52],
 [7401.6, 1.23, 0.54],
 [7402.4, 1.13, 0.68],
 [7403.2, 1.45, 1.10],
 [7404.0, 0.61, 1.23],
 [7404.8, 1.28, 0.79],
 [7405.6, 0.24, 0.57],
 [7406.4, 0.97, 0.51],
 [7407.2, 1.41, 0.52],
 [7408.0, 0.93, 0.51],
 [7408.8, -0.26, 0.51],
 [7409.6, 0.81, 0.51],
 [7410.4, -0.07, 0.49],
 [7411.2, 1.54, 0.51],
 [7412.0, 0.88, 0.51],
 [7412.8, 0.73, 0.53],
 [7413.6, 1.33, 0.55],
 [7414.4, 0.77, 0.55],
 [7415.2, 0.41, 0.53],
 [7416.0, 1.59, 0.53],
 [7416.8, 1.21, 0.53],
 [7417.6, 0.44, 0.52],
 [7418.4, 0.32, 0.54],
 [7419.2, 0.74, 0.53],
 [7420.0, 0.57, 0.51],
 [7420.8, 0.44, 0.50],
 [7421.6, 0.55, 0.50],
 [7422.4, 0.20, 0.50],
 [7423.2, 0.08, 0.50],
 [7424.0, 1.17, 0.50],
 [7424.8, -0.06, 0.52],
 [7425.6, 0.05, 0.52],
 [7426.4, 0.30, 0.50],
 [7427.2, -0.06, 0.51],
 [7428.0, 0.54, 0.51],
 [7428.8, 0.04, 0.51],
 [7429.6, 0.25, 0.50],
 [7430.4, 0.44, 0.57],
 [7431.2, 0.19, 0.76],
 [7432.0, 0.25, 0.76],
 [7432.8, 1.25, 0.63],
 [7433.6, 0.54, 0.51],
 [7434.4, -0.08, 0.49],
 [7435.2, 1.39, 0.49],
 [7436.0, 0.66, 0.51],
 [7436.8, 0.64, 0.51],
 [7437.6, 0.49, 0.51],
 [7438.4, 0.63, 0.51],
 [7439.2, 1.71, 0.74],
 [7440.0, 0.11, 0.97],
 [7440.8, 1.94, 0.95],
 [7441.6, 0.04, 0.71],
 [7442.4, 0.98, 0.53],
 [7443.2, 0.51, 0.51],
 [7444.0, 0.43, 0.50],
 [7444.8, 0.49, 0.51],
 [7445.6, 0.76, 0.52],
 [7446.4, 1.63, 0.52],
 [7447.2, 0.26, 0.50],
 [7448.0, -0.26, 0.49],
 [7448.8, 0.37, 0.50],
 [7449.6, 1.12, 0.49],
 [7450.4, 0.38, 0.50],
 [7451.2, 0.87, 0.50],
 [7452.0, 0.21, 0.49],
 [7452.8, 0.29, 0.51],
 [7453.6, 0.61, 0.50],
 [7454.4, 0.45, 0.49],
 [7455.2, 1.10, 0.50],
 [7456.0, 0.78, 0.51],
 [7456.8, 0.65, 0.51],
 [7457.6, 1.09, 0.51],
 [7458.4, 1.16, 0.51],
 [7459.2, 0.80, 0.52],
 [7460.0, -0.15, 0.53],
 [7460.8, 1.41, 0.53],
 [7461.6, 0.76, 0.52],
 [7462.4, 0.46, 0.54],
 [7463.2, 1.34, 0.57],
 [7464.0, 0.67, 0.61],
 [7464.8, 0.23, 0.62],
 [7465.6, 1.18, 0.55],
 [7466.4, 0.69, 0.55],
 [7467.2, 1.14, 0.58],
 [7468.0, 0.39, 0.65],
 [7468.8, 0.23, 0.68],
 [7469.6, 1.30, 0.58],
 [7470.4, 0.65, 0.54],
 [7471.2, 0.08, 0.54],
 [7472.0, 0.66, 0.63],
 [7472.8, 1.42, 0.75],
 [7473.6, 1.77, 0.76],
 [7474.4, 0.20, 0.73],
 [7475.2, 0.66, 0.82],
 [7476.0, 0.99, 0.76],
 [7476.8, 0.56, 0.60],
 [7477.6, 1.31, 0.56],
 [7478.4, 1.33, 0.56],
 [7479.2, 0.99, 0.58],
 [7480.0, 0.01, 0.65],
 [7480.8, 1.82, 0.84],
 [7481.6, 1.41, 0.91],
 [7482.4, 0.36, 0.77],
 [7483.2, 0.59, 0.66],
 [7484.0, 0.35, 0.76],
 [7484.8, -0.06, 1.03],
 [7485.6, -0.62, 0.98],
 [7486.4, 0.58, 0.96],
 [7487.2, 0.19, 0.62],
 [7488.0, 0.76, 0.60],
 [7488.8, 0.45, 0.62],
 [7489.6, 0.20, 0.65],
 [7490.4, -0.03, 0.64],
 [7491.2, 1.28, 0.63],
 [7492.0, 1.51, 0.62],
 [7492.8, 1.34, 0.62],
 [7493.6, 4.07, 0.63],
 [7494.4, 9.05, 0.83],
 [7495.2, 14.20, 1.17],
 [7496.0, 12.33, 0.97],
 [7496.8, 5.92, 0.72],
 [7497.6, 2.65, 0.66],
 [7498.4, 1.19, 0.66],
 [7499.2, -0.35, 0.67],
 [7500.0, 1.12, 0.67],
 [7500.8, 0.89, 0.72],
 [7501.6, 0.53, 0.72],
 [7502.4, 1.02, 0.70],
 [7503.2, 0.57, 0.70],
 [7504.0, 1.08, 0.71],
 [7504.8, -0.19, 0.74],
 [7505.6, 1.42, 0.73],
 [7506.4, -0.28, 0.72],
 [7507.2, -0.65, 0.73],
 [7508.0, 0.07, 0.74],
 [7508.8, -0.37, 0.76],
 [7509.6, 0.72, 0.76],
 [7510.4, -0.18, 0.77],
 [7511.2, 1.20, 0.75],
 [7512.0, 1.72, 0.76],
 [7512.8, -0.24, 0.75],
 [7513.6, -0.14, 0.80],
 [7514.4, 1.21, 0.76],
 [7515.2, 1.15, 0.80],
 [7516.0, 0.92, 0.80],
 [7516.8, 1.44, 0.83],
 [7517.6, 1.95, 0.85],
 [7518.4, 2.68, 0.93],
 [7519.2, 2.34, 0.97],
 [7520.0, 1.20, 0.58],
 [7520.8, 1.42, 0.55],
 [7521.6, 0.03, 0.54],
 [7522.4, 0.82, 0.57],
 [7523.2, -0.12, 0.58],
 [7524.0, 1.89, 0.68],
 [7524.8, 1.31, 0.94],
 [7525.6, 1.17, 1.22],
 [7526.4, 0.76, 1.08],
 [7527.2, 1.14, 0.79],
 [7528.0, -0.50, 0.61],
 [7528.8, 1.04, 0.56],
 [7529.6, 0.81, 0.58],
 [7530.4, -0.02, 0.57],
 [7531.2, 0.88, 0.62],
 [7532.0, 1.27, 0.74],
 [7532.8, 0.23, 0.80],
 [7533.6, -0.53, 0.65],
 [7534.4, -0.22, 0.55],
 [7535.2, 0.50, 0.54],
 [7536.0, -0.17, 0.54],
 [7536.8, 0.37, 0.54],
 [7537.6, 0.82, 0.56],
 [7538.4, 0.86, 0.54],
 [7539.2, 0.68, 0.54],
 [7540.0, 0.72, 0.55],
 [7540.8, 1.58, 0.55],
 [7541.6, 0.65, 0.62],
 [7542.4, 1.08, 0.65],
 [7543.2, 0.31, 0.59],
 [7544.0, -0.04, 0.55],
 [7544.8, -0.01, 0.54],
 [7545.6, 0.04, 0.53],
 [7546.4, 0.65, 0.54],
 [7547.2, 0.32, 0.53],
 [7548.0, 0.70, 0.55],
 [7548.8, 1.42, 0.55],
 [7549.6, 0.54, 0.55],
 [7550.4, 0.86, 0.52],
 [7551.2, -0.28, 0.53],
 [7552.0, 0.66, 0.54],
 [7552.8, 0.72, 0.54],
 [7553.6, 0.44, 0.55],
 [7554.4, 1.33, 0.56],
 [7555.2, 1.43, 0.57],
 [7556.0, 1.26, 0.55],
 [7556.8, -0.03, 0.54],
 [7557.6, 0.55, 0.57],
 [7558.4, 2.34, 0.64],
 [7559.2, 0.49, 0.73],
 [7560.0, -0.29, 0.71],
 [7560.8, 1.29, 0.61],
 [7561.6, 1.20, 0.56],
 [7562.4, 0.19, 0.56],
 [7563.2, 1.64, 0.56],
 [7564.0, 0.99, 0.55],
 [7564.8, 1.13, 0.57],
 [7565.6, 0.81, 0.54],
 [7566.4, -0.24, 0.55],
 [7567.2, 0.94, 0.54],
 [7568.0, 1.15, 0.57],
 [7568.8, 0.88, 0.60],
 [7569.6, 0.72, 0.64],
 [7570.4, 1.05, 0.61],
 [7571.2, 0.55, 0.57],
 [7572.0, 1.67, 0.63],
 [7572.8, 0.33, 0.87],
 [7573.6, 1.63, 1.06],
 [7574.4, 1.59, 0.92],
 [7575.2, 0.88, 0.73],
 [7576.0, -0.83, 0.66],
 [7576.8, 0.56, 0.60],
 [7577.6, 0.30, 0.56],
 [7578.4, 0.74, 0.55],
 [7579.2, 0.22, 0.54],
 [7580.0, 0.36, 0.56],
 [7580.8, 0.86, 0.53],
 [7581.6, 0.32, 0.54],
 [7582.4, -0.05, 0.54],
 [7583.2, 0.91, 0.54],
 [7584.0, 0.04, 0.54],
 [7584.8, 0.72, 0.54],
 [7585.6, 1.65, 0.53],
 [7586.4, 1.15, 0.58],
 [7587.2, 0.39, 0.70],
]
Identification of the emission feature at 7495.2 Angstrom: H-alpha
